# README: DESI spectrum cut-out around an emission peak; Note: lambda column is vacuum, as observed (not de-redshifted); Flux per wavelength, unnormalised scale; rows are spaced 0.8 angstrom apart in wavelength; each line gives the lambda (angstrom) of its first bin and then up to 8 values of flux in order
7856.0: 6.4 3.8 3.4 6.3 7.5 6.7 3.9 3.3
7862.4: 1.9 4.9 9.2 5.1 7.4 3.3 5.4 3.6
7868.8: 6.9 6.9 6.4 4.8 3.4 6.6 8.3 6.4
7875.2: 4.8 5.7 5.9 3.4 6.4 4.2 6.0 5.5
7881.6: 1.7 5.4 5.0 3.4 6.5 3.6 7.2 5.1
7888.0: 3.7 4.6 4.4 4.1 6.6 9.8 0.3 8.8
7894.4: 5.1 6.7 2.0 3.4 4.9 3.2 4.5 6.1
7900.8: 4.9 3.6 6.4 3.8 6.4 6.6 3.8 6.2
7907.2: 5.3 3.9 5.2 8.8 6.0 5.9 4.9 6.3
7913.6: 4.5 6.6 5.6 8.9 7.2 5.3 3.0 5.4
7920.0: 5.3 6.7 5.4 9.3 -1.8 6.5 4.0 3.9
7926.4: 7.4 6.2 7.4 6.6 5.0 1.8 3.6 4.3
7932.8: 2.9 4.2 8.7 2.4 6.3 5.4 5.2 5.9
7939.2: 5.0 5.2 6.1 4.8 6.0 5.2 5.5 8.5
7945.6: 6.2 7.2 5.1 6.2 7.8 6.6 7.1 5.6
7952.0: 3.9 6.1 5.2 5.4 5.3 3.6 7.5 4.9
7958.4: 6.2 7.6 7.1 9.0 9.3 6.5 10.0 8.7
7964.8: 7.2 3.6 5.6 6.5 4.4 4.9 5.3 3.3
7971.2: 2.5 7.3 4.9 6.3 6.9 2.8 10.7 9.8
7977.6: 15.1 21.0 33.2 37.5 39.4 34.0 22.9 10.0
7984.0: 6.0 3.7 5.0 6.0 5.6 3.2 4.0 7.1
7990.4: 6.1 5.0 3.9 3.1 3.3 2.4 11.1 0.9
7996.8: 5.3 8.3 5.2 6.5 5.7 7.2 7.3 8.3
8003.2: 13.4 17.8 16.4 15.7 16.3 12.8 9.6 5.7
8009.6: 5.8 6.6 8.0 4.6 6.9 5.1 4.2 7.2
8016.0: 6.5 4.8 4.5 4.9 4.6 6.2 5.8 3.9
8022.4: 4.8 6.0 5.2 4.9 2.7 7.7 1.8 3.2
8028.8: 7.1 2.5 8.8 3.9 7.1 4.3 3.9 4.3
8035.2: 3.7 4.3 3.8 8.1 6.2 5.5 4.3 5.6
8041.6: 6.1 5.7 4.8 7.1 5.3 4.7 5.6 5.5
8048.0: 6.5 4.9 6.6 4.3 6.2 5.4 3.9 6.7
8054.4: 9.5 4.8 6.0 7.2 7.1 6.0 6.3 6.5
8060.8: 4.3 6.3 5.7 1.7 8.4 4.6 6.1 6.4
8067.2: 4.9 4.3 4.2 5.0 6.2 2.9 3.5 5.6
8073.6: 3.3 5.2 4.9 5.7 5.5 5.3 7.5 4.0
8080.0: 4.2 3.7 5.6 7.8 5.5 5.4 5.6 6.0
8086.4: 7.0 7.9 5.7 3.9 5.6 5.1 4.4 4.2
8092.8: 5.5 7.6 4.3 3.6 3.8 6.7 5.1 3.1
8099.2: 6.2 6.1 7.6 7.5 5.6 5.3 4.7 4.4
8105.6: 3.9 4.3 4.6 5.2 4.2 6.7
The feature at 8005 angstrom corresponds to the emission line [N II]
